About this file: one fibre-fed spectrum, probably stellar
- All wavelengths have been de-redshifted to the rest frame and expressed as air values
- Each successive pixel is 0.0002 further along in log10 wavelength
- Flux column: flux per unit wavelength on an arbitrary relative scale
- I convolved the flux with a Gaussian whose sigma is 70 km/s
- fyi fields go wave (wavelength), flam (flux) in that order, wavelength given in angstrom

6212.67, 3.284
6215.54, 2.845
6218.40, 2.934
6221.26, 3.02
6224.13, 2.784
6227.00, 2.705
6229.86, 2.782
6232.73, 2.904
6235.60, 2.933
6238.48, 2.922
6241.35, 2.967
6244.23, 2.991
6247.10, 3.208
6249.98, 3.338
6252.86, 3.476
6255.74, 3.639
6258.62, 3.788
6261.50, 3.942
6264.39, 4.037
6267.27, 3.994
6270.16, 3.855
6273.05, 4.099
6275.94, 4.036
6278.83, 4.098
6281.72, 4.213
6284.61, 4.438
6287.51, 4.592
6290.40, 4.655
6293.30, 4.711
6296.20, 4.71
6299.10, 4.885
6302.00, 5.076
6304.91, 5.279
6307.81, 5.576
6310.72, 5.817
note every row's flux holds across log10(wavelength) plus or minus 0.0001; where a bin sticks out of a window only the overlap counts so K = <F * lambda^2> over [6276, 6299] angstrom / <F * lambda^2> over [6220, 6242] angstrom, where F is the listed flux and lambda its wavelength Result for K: 1.59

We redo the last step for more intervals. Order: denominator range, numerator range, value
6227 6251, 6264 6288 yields 1.40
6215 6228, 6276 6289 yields 1.53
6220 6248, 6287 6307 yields 1.71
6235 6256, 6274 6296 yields 1.41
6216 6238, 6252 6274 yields 1.36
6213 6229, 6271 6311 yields 1.66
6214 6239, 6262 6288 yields 1.46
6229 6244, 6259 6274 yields 1.38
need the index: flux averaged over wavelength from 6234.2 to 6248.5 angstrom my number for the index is 3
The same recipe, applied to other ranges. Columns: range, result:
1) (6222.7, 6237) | 2.82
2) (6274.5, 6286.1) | 4.2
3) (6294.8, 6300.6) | 4.8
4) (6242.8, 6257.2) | 3.33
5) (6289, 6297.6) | 4.69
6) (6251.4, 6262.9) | 3.71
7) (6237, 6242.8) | 2.94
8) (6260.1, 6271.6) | 3.96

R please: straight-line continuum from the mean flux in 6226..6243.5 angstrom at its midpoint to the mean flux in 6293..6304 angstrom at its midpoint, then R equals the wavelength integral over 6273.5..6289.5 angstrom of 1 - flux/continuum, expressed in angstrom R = 0.3 angstrom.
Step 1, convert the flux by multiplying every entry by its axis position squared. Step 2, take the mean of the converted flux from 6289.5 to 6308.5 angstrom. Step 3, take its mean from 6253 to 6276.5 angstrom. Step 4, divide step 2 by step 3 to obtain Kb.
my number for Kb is 1.3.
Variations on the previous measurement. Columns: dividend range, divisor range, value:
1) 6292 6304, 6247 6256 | 1.45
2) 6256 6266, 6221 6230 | 1.40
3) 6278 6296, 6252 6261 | 1.23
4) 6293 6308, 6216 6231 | 1.81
